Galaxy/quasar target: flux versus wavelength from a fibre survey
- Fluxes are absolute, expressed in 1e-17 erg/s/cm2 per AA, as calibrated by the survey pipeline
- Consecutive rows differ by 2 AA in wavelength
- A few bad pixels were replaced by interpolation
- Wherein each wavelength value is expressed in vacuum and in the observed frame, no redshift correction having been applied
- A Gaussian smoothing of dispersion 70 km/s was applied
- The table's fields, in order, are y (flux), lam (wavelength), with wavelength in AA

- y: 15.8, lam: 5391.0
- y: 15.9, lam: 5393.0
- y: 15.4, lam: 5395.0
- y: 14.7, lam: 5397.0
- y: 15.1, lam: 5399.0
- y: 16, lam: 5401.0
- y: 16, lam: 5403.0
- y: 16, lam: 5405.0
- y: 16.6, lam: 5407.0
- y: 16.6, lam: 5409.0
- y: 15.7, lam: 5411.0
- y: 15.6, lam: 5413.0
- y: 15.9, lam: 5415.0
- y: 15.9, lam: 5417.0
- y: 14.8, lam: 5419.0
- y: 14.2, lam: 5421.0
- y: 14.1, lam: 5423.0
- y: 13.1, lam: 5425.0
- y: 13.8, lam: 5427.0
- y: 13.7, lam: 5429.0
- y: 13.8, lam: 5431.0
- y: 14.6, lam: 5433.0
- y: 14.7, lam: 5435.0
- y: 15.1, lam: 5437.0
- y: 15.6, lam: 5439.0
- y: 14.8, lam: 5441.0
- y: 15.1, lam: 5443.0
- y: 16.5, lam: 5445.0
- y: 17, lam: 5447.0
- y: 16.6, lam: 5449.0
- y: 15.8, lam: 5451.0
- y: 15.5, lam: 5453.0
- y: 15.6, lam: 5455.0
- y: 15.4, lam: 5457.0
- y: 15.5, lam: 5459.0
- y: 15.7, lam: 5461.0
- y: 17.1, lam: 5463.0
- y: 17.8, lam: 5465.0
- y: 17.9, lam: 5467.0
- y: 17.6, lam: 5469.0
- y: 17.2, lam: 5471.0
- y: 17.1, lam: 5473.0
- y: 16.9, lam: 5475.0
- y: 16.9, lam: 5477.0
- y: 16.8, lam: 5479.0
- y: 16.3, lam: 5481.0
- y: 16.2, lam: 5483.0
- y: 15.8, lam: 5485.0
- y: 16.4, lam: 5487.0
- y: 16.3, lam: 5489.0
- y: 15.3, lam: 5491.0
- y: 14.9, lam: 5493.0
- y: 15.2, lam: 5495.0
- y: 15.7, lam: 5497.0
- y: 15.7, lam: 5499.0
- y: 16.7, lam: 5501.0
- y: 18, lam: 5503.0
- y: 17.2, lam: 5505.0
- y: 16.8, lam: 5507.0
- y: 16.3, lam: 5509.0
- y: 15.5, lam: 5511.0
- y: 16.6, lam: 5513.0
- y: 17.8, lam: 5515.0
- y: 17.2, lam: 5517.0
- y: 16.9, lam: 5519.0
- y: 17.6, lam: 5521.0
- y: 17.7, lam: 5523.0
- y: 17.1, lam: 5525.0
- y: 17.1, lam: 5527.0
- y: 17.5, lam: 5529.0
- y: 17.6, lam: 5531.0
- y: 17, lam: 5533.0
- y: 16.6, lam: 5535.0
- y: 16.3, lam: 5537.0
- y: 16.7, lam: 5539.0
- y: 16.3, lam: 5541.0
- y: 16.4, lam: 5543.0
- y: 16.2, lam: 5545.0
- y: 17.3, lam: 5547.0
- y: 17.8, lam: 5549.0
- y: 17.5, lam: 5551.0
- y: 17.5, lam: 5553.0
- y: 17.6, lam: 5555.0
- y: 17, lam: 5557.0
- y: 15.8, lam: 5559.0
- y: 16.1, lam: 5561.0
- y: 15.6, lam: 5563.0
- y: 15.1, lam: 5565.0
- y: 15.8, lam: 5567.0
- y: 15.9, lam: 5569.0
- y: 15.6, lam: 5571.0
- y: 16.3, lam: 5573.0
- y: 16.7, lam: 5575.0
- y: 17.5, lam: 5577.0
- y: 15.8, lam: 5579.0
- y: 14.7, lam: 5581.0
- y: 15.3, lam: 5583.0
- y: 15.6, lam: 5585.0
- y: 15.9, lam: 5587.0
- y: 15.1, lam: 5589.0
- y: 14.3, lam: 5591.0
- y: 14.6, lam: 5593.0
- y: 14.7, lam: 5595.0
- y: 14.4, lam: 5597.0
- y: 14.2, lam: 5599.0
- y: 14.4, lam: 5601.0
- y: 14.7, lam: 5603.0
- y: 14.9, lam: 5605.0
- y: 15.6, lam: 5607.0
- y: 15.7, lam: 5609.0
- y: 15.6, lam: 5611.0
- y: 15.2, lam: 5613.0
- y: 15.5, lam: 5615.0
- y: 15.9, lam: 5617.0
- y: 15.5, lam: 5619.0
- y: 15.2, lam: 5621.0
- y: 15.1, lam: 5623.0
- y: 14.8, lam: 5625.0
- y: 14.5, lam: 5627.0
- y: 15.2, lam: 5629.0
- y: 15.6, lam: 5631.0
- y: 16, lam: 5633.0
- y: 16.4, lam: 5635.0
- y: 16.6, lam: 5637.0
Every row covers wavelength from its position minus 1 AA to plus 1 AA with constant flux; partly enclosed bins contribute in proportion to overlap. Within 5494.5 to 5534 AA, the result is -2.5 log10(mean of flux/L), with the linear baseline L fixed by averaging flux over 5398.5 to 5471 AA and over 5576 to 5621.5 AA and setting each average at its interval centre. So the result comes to -0.098 mag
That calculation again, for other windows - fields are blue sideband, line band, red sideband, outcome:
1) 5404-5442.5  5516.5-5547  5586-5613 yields -0.14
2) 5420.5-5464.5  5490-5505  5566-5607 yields -0.05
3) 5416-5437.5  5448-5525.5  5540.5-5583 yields -0.09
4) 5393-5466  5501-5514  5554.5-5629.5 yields -0.09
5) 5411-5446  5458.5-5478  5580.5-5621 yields -0.15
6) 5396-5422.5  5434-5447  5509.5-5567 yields 0.03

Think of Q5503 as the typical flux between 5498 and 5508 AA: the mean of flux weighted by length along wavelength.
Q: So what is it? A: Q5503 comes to 16.9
